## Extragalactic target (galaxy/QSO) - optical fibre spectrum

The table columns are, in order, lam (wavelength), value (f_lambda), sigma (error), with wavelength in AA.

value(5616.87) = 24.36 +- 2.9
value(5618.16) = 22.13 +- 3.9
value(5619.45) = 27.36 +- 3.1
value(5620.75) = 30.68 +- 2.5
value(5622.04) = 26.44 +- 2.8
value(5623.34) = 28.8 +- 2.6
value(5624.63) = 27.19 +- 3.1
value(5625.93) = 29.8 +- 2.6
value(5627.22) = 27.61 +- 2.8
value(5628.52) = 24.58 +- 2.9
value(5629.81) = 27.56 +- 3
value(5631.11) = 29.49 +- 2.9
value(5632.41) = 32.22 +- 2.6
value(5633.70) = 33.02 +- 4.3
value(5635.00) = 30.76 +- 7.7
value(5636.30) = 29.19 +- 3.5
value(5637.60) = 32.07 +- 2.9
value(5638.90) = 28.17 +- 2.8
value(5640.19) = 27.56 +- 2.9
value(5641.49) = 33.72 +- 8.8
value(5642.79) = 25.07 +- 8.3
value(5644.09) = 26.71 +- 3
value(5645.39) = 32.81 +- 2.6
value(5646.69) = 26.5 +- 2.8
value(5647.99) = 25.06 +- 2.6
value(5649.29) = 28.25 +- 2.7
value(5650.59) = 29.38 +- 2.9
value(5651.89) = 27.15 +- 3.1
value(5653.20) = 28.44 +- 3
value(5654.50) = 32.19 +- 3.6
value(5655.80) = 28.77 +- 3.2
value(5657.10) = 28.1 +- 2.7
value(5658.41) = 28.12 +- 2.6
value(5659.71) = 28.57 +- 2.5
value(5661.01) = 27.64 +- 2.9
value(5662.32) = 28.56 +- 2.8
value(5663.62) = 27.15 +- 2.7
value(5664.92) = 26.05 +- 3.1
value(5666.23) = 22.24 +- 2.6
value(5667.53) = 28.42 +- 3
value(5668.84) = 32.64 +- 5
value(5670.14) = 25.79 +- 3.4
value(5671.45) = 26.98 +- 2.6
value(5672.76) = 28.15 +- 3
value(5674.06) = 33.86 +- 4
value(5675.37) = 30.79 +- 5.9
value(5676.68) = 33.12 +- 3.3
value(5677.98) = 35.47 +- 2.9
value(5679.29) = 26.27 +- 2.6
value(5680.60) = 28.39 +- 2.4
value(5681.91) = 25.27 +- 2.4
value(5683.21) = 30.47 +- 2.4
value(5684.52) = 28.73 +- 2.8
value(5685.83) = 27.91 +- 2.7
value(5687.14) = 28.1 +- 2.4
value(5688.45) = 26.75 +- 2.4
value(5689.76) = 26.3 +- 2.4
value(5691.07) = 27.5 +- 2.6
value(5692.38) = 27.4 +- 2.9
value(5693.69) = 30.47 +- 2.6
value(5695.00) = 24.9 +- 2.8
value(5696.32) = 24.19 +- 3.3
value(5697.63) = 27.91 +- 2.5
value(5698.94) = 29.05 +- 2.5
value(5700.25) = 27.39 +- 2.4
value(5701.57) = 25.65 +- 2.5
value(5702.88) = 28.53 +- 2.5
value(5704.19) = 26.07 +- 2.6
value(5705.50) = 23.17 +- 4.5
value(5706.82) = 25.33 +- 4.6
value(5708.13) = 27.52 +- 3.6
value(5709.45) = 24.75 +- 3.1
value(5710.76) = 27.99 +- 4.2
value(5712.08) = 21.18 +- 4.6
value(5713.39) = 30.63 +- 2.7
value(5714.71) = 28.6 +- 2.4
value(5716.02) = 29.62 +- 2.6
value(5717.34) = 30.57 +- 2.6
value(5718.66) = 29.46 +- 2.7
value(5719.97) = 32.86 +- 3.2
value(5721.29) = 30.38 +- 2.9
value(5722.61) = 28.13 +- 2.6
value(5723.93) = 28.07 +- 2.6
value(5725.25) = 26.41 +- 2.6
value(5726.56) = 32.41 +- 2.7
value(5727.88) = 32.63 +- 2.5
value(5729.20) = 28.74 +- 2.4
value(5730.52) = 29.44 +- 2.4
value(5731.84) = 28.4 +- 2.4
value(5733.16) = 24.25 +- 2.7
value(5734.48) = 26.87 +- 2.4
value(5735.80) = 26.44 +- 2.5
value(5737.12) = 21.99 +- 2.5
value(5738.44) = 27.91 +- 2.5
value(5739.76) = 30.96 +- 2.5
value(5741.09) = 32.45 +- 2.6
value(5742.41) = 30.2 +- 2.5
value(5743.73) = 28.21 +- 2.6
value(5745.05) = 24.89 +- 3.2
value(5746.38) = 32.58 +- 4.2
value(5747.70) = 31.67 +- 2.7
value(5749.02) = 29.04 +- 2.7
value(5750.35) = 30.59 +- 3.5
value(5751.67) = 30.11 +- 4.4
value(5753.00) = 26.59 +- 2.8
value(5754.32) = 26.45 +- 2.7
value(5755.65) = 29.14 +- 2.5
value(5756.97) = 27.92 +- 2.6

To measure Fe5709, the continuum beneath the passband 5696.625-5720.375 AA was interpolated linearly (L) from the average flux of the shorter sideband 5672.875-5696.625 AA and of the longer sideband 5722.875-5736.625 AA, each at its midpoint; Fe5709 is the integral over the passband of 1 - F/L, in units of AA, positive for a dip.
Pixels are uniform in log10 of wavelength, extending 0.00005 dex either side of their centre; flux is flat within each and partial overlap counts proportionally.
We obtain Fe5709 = 0.9 AA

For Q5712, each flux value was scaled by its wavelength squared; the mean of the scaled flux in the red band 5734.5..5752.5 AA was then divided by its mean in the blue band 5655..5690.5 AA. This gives 1.04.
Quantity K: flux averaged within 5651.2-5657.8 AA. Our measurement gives 28.9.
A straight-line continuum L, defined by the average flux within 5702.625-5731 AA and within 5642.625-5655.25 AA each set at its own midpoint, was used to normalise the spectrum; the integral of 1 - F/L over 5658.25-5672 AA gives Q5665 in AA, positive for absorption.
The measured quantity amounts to 0.4 AA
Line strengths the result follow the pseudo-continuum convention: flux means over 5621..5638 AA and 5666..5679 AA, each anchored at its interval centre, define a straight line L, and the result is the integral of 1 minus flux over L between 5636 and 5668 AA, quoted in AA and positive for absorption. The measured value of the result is 1.4 AA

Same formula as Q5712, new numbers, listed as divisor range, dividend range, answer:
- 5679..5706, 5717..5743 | 1.08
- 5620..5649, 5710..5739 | 1.01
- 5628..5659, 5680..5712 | 0.95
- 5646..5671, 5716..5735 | 1.07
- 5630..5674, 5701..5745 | 1.00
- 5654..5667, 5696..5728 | 1.03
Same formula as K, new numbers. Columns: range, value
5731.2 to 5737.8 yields 25.6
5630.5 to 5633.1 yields 31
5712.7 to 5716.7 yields 29.6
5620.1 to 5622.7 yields 28.5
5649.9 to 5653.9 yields 28.3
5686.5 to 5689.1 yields 27.4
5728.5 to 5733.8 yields 27.7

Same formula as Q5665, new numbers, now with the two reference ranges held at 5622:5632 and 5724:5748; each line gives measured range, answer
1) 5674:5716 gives 0.88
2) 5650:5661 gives -0.28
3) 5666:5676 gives -0.25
